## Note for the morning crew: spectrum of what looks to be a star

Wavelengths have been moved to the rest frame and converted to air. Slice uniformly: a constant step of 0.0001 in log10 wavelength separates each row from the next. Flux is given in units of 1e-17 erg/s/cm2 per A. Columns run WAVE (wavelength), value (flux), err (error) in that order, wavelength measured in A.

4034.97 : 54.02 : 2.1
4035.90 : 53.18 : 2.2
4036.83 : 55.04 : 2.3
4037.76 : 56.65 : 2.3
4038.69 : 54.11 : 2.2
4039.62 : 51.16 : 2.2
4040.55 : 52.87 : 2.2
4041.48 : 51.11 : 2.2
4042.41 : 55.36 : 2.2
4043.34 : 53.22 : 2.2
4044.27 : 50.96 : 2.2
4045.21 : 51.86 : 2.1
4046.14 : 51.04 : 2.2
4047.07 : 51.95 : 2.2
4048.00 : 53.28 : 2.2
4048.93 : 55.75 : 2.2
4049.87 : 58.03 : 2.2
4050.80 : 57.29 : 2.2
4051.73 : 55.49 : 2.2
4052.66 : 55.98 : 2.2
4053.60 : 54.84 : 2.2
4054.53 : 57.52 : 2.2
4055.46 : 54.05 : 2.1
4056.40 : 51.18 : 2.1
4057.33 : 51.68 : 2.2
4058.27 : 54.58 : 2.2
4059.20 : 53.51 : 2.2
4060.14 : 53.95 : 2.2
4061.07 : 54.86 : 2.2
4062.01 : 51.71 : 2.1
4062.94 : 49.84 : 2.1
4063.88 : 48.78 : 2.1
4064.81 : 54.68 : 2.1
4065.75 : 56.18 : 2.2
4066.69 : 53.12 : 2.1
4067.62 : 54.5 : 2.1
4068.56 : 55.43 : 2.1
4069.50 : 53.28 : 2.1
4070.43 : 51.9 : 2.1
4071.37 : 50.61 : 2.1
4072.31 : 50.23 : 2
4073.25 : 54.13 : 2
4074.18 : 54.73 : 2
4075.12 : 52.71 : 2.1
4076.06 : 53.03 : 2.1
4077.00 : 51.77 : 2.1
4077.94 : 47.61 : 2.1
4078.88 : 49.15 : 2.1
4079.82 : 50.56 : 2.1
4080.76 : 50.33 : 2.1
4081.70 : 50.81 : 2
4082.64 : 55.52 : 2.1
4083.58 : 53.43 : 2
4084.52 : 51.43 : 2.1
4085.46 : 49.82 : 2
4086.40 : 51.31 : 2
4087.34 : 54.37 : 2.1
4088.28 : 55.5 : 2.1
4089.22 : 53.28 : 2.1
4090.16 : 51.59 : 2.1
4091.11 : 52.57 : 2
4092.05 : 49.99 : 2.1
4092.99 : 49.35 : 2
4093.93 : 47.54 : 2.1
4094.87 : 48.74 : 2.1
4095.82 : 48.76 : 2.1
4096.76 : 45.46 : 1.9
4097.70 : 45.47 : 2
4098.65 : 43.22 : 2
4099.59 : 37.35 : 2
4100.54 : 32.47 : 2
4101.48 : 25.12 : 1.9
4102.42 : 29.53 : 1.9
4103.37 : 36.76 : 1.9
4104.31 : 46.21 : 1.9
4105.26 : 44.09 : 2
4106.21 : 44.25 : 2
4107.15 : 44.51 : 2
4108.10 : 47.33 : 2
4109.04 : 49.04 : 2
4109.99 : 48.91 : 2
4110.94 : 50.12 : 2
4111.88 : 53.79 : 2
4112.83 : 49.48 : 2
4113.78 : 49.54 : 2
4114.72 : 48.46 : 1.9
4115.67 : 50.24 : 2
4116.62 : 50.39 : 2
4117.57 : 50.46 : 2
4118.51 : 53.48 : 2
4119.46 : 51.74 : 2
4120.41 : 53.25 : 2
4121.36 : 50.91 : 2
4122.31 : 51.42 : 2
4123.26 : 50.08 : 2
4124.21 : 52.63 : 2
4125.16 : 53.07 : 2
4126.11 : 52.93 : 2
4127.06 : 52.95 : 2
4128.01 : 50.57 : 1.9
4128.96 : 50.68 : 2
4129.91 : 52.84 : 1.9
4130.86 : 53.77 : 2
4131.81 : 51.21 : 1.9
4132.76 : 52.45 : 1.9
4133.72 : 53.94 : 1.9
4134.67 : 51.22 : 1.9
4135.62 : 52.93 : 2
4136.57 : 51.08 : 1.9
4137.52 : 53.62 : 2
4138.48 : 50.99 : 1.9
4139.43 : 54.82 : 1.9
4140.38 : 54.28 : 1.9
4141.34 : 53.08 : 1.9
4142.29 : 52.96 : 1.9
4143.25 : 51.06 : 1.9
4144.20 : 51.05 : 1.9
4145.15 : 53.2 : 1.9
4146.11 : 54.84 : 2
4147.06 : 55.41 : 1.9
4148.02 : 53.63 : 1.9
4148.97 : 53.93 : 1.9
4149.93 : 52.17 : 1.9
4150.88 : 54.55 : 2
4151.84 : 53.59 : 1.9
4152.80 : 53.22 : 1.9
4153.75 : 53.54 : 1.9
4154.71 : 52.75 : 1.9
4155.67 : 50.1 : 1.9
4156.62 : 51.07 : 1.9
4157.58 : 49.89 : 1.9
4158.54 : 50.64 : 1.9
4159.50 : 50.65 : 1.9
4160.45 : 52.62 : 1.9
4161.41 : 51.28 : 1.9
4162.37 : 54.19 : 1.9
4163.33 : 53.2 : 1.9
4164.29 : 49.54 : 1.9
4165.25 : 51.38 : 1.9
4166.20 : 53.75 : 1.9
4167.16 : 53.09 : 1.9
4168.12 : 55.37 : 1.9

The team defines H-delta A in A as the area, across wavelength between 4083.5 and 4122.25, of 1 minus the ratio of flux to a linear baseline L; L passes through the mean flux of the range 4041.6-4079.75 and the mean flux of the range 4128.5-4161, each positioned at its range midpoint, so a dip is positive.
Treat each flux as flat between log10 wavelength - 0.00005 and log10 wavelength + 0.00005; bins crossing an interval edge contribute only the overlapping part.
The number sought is 3.9 A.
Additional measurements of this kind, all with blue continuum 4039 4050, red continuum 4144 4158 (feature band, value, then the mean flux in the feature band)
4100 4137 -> 3.0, 48.6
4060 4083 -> 0.2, 52.3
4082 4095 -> 0.3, 51.8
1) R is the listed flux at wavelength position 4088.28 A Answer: 55.5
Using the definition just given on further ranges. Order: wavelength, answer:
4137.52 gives 53.62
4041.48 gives 51.11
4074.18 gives 54.73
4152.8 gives 53.22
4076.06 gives 53.03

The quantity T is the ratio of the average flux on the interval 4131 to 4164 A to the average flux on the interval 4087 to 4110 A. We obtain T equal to 1.17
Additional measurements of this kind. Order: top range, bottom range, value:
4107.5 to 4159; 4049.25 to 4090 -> 0.98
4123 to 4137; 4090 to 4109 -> 1.20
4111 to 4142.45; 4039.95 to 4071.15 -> 0.97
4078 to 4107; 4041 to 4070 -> 0.87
